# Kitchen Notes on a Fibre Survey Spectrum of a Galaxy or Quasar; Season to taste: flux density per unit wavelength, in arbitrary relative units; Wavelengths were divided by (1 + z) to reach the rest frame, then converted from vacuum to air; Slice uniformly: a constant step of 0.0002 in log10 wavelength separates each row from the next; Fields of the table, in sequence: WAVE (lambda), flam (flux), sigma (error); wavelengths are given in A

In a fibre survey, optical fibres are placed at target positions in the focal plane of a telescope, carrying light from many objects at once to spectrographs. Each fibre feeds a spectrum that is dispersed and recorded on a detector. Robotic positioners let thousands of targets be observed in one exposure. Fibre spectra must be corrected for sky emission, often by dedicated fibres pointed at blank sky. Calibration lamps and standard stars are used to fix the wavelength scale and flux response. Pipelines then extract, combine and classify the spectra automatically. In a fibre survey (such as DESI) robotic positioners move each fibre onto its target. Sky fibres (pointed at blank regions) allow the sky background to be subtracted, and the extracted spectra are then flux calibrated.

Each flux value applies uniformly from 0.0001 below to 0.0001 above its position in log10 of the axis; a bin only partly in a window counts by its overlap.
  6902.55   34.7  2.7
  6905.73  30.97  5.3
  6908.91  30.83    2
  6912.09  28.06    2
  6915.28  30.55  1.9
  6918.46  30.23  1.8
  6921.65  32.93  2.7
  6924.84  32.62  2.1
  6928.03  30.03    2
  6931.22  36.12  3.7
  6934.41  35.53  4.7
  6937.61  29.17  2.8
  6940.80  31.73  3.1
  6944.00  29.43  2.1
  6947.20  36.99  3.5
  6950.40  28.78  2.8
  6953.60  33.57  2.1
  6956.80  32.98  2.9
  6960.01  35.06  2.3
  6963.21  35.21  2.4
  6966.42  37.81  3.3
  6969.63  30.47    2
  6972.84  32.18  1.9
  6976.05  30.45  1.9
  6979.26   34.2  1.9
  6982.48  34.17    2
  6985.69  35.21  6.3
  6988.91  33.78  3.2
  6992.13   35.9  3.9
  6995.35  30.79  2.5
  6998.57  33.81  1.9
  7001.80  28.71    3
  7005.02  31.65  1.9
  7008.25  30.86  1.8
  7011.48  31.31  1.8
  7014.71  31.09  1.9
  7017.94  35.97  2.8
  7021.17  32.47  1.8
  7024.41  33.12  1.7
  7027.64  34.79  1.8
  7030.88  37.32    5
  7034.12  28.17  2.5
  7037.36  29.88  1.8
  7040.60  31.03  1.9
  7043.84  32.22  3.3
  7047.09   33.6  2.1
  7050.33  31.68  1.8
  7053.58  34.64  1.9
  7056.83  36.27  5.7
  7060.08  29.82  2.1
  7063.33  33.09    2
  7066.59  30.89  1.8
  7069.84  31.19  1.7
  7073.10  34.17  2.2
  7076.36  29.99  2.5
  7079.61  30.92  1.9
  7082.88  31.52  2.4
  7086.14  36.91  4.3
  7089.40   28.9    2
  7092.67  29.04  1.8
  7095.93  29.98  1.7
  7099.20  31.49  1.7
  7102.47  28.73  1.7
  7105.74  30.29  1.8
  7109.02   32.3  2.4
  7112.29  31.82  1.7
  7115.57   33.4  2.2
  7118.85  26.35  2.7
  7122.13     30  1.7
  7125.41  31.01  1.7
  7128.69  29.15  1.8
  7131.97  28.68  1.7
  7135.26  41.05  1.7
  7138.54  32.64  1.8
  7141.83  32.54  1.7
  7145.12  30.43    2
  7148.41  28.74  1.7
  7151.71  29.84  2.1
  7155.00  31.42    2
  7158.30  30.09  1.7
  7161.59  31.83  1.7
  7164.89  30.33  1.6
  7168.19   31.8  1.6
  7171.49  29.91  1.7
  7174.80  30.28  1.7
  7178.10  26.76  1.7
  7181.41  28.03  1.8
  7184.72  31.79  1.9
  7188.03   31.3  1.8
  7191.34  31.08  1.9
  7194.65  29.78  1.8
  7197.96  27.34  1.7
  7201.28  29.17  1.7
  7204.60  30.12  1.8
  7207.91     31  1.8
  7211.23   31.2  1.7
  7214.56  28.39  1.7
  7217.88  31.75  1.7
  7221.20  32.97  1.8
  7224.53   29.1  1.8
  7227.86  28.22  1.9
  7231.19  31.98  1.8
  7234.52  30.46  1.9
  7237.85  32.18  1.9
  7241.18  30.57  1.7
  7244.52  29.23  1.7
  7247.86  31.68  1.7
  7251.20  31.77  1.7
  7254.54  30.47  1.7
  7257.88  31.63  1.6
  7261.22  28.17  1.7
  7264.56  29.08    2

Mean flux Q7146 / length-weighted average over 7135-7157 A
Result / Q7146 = 31.8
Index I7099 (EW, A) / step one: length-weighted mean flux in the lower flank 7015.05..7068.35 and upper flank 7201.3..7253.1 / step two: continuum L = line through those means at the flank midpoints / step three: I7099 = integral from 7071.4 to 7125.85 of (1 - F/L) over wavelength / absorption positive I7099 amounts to 1.9 A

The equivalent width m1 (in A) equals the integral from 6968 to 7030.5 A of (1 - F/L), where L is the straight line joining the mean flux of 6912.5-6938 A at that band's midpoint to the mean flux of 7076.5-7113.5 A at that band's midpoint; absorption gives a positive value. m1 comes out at -2.3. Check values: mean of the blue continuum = 32.1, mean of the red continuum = 31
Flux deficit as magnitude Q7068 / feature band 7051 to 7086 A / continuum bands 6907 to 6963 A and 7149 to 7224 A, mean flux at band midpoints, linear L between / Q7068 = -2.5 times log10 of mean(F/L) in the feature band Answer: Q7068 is -0.04 mag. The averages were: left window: 32.1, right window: 30.2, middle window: 32.4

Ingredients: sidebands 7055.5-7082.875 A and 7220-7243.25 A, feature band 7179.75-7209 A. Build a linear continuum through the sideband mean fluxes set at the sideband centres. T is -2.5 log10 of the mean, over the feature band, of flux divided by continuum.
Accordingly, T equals 0.04 mag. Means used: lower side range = 32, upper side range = 30.7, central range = 29.9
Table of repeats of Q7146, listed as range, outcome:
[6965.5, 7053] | 32.7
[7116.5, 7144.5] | 31.4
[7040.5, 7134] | 31.4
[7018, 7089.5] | 32.5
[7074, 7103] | 31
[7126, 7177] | 31.2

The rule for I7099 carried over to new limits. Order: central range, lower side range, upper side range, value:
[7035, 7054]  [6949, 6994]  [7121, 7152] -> 0.5 A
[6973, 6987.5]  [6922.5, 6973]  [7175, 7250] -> -0.3 A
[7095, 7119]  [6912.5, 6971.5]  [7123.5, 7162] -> 0.6 A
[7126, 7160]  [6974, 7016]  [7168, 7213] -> -1.0 A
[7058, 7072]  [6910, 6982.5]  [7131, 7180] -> 0.1 A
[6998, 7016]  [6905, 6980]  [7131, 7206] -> 0.4 A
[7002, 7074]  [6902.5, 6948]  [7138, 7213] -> -3.0 A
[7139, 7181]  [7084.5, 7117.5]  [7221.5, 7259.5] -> 1.0 A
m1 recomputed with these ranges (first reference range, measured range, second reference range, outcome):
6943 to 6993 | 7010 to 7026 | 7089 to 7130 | -0.2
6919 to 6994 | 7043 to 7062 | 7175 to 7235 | -0.7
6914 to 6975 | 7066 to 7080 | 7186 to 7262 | 0.1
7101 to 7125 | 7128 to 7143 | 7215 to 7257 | -1.2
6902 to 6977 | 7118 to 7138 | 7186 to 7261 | -0.1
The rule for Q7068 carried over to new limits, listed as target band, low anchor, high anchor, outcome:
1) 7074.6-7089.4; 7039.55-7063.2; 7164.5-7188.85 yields 0.00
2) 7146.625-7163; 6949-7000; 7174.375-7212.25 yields 0.00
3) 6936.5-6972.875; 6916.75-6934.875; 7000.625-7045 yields -0.01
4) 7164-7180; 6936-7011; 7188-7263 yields 0.04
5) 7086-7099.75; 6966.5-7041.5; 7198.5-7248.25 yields 0.04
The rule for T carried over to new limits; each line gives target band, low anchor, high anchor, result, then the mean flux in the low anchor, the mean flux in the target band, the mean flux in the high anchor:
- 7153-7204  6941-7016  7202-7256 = 0.04 mag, 32.8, 30.1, 30.7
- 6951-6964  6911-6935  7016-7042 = -0.05 mag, 31.9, 33.7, 32.8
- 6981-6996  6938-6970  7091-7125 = -0.05 mag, 33.2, 34.2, 30.4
